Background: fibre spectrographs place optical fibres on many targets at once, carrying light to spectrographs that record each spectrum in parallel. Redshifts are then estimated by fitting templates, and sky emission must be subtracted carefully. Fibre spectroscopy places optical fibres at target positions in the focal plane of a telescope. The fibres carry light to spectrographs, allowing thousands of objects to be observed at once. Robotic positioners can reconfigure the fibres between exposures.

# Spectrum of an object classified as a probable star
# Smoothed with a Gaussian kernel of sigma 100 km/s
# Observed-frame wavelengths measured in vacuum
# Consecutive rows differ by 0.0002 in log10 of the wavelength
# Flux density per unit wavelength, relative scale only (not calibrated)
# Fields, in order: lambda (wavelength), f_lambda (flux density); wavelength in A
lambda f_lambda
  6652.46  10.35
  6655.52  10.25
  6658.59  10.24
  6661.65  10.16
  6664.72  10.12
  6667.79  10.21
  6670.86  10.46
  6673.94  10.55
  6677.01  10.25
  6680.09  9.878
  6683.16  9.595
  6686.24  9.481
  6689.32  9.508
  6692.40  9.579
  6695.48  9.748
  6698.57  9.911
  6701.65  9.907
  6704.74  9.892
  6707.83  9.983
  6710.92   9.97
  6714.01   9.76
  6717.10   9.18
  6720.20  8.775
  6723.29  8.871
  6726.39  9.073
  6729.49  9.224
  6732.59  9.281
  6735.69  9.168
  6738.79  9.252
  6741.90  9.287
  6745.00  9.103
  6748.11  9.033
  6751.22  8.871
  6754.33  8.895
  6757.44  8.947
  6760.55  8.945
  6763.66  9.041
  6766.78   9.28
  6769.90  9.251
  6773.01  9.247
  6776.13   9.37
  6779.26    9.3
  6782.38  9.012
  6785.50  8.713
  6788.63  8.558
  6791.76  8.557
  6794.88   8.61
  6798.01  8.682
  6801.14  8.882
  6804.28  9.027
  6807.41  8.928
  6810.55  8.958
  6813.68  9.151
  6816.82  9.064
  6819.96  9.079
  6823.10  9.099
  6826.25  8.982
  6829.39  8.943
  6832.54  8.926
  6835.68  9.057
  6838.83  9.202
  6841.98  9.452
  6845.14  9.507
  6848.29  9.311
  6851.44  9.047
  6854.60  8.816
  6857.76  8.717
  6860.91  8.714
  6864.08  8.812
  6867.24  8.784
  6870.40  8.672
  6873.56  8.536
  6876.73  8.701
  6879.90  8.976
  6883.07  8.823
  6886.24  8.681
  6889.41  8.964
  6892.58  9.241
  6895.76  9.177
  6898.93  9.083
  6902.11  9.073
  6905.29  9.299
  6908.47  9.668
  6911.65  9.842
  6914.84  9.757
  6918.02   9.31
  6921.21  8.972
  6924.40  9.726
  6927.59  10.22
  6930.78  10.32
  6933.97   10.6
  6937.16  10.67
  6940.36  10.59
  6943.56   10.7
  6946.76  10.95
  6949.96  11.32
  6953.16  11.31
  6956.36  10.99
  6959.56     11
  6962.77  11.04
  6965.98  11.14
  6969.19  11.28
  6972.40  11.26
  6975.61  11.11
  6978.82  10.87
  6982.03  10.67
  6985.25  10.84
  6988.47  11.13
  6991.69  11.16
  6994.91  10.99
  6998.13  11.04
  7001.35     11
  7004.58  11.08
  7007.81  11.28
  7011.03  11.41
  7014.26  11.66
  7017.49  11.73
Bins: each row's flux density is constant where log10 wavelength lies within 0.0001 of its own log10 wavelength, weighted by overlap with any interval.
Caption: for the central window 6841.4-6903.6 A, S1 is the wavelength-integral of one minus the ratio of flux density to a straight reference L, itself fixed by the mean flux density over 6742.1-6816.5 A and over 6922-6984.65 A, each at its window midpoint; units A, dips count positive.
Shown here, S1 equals 6.3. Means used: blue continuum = 8.98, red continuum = 10.8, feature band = 8.95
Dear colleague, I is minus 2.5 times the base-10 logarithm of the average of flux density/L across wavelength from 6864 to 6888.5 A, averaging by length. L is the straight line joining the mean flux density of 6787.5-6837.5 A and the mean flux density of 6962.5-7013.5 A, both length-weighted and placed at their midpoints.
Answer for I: 0.11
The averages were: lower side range 8.91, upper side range 11.1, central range 8.75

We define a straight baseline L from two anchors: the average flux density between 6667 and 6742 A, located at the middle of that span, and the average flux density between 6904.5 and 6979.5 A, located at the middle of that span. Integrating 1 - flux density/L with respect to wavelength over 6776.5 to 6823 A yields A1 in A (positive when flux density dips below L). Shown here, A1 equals 5.0 A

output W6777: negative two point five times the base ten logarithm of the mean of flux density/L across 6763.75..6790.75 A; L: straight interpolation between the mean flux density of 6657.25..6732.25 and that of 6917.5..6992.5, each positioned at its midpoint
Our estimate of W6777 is 0.11 mag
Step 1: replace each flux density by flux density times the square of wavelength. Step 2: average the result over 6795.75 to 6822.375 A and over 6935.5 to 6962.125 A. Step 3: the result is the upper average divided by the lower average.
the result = 1.3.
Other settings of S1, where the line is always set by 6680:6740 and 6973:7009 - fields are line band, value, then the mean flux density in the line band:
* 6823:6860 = 4.1 A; 9.08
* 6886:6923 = 4.5 A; 9.28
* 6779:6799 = 2.4 A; 8.75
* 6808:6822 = 1.4 A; 9.06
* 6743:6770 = 2.0 A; 9.03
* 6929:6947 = 0.2 A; 10.6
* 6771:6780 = 0.5 A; 9.3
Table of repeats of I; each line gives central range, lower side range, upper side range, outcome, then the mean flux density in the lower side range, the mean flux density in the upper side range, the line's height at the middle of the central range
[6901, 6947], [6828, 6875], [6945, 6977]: 0.05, 8.97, 11.1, 10.4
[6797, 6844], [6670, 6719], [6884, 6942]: 0.08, 9.84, 9.61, 9.71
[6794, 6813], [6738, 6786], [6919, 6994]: 0.07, 9.1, 10.8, 9.46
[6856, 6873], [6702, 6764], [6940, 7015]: 0.17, 9.24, 11.1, 10.2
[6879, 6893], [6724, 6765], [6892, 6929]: 0.06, 9.08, 9.45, 9.39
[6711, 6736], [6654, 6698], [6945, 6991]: 0.11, 10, 11.1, 10.2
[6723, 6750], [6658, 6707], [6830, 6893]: 0.06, 9.96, 8.94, 9.66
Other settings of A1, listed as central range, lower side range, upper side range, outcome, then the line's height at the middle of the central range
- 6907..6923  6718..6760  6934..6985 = 1.6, 10.6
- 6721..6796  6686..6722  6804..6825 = 2.5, 9.35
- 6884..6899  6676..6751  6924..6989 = 2.1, 10.5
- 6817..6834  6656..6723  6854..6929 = 0.6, 9.35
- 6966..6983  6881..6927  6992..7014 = -0.7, 10.6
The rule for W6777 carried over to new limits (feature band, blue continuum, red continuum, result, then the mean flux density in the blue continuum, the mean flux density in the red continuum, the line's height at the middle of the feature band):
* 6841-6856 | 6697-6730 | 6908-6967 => 0.10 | 9.51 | 10.4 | 10.1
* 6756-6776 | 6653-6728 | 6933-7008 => 0.11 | 9.81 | 11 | 10.1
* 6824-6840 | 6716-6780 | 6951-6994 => 0.09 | 9.11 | 11.1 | 9.84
